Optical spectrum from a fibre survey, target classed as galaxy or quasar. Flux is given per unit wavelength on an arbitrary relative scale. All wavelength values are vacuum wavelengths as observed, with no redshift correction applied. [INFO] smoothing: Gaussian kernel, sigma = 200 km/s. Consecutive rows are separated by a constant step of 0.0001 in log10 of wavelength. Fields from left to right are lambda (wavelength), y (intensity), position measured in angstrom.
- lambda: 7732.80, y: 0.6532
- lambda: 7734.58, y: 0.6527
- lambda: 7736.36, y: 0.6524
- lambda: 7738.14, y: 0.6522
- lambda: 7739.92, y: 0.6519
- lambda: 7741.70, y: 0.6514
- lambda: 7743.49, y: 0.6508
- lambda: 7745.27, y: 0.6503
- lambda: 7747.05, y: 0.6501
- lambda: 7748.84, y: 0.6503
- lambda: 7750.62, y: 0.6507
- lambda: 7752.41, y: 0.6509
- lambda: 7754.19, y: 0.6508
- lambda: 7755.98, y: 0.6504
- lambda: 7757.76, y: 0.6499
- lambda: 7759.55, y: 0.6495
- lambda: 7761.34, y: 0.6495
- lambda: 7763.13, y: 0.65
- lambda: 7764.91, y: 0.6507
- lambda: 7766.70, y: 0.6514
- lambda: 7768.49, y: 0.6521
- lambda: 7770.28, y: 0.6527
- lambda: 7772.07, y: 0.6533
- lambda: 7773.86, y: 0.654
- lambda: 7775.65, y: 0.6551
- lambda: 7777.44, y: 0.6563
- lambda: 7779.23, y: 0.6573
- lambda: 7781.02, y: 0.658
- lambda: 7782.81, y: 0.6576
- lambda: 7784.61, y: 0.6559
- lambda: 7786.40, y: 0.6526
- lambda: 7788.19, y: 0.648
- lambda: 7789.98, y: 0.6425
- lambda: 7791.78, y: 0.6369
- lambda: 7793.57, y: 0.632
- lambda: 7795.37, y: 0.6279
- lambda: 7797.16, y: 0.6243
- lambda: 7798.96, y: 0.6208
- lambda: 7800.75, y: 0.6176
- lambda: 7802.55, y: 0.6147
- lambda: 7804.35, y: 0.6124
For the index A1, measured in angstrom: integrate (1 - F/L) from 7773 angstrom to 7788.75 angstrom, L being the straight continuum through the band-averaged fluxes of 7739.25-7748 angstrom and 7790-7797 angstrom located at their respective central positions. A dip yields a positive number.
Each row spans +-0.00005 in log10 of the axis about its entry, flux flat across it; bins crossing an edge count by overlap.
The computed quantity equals -0.4 angstrom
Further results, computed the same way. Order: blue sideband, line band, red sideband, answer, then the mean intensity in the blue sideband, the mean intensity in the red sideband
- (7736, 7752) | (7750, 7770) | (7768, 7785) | 0.1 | 0.651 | 0.655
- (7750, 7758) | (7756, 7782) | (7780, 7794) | -0.1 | 0.651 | 0.649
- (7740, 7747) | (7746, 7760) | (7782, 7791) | 0.0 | 0.651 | 0.651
